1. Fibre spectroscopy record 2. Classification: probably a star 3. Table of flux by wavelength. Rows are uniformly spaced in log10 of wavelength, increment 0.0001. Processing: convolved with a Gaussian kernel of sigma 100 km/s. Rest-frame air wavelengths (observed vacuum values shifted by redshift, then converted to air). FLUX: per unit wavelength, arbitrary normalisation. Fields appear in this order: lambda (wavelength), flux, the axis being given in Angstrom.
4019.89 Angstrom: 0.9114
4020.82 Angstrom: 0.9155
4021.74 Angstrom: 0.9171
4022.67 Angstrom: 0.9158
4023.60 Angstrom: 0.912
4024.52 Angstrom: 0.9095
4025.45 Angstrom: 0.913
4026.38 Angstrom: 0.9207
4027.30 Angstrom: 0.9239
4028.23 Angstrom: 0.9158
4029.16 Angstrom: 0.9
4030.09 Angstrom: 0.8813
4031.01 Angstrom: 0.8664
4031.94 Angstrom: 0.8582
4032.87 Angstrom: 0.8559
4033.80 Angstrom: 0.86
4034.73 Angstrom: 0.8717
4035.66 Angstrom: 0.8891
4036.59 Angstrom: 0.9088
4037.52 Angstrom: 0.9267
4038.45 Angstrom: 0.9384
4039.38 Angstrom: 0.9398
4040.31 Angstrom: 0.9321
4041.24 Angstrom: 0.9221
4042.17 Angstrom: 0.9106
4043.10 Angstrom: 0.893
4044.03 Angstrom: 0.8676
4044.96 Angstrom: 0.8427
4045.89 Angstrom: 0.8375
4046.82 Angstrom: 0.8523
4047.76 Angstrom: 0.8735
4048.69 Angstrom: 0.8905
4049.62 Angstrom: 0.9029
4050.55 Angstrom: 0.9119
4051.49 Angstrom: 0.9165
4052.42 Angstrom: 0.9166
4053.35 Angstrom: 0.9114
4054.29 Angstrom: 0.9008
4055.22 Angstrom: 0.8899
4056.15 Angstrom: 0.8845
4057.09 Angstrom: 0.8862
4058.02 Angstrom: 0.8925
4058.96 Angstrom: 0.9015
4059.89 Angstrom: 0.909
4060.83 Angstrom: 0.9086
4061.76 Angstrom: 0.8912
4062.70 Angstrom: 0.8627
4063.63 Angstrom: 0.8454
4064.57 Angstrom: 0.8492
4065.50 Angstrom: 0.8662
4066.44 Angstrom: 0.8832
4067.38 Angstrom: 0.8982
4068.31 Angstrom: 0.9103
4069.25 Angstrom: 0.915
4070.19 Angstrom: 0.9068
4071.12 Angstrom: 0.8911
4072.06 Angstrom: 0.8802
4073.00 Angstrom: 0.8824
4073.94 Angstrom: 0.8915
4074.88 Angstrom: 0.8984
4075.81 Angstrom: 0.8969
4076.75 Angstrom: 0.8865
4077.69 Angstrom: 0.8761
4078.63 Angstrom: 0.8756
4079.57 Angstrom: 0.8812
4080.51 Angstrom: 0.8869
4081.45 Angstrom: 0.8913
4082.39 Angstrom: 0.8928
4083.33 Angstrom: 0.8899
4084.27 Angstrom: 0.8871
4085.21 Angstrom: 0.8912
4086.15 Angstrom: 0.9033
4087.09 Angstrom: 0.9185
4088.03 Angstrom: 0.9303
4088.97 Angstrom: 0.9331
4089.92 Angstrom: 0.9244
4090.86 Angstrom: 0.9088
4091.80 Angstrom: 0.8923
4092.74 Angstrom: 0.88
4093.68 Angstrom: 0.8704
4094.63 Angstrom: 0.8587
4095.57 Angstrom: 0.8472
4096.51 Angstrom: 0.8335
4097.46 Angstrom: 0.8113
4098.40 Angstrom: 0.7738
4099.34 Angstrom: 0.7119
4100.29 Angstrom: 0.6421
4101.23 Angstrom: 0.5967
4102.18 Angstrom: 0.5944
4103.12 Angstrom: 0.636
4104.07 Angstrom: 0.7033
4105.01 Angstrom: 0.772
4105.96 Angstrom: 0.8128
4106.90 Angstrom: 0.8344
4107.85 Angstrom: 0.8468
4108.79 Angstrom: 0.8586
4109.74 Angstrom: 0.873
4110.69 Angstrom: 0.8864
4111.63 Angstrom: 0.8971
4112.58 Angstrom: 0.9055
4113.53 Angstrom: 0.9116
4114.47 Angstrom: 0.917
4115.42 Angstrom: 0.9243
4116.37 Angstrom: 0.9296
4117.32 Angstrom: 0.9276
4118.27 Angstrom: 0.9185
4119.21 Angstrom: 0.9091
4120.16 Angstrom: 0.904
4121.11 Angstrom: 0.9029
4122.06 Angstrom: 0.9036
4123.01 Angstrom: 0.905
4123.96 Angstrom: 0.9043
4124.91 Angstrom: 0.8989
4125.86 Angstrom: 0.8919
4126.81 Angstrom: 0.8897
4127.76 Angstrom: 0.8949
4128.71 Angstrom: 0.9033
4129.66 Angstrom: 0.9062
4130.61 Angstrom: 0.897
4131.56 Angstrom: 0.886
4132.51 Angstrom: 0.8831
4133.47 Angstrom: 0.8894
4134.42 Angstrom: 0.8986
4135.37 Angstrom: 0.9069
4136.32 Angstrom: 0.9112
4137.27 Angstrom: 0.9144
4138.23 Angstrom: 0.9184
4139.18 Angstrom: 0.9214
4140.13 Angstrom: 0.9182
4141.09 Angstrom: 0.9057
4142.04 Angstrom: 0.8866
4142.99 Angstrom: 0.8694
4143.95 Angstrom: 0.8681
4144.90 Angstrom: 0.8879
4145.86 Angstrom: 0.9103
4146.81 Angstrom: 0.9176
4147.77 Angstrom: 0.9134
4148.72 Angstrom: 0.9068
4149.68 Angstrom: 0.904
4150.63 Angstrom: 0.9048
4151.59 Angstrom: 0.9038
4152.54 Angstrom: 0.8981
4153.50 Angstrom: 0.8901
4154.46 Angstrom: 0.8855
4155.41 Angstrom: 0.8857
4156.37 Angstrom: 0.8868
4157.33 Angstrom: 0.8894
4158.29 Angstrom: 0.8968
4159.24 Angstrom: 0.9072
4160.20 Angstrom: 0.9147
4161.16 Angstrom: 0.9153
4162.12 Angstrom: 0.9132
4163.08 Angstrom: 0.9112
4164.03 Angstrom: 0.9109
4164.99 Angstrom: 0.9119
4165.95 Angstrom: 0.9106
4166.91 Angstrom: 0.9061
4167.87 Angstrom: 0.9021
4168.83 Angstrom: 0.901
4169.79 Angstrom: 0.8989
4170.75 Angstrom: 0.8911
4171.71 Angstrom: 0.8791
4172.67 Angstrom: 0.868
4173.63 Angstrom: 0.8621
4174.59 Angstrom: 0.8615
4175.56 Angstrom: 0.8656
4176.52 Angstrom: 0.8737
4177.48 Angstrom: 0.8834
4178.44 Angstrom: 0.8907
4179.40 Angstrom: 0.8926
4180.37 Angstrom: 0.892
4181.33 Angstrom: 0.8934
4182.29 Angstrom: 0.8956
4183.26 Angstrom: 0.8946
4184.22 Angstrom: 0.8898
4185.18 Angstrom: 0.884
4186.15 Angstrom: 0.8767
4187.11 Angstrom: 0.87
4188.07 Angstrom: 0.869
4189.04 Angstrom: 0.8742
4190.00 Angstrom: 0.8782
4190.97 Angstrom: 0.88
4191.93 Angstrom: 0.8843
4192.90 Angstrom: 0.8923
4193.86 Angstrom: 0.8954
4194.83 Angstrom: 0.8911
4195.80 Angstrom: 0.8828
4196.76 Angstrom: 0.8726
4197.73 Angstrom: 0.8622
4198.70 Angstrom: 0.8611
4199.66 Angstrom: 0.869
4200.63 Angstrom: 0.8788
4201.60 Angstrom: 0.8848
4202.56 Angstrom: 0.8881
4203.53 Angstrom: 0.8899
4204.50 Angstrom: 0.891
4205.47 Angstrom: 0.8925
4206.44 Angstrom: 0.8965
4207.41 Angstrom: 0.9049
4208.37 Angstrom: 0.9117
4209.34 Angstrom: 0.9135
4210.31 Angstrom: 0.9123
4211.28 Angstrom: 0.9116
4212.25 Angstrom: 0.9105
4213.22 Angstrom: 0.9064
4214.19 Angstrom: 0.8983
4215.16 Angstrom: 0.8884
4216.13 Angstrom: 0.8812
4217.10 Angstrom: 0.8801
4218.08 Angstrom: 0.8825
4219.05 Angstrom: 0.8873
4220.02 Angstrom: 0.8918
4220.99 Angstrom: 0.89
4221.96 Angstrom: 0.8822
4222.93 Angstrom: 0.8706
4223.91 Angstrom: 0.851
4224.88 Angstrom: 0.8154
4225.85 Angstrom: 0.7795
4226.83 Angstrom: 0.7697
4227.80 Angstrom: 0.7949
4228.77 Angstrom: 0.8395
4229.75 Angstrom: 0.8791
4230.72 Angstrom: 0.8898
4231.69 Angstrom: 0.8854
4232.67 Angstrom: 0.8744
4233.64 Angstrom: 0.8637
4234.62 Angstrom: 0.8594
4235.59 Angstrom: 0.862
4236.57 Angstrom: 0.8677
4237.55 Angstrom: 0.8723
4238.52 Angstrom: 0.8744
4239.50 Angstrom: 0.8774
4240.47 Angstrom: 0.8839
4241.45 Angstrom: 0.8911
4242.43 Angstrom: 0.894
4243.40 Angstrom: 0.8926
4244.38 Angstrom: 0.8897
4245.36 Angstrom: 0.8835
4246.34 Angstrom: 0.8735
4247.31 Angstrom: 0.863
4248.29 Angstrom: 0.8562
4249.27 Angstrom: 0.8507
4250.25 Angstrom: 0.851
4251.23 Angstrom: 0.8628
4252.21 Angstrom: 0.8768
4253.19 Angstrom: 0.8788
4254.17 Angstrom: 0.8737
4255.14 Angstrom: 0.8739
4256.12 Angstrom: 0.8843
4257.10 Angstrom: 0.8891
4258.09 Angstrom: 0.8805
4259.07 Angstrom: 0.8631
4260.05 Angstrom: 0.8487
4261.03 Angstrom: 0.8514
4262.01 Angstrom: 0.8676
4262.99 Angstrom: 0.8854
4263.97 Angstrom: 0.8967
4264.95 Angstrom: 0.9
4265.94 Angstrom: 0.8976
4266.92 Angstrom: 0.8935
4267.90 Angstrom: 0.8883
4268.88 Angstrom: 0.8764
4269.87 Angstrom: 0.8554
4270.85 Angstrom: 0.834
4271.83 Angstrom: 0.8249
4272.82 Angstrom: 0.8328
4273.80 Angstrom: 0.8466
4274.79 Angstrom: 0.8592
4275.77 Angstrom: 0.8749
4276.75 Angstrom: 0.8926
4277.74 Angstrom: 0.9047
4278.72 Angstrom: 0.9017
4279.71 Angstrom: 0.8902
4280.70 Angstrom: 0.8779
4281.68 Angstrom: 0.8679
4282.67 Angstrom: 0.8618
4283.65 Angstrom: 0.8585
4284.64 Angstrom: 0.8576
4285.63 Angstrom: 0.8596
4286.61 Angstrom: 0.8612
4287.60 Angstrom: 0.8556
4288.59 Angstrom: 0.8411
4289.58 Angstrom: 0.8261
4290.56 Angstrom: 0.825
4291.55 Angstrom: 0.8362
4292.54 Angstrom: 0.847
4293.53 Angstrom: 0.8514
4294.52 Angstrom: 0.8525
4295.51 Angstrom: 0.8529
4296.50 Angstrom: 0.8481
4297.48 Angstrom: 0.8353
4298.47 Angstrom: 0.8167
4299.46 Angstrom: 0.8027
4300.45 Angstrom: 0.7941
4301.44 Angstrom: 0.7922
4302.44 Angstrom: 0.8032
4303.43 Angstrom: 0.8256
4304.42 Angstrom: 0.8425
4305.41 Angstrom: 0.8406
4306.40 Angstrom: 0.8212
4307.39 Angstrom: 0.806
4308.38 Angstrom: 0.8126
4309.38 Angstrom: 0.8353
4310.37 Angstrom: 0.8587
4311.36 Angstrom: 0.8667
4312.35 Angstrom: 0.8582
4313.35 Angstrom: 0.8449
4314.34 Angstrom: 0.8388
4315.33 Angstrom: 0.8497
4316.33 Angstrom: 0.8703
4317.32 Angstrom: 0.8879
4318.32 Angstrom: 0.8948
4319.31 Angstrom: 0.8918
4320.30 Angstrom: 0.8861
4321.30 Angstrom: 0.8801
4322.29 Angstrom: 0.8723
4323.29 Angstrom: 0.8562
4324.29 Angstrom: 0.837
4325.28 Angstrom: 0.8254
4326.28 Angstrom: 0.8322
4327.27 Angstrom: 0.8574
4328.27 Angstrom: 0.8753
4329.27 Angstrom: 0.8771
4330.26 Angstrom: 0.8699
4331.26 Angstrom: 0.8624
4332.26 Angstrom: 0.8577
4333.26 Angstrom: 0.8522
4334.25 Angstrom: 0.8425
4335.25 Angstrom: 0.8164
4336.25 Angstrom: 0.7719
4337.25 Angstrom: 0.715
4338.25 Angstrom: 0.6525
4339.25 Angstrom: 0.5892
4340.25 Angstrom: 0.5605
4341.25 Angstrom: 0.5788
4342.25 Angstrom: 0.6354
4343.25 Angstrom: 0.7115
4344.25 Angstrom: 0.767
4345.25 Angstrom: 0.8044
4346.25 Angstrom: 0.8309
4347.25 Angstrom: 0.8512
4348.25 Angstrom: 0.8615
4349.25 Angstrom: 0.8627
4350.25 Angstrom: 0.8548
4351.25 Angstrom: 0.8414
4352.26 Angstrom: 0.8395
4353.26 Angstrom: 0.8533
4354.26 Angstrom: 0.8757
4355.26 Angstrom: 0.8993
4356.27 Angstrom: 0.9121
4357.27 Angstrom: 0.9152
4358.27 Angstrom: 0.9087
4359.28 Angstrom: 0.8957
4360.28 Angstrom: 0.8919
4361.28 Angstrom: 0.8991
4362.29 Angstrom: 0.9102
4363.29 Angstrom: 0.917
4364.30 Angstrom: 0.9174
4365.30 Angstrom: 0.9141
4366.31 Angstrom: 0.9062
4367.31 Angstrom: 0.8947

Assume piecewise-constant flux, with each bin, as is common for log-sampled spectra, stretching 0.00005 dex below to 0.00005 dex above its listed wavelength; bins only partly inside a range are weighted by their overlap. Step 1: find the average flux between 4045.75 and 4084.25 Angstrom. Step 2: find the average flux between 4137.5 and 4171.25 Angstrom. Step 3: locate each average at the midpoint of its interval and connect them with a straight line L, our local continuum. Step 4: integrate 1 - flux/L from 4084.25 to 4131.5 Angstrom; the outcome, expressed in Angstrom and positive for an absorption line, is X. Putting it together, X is 2.0 Angstrom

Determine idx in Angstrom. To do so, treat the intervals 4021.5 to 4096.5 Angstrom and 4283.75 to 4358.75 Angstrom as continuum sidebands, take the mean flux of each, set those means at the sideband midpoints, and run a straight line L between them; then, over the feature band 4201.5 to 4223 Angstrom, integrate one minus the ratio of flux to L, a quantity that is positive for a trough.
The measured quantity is -1.0 Angstrom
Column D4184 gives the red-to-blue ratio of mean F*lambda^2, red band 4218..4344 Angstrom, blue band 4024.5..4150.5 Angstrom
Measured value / 1.05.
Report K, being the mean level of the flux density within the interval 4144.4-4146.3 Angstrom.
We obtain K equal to 0.898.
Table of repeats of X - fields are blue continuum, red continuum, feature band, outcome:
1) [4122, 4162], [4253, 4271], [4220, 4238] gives 0.6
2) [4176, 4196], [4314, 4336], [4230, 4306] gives 0.7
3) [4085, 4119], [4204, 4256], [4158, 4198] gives -1.3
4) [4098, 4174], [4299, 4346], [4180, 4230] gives -1.6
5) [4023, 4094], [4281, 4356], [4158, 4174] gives -0.6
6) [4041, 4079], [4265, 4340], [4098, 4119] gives 1.6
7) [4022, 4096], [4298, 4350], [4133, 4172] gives -1.6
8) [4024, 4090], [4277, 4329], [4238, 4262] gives -0.4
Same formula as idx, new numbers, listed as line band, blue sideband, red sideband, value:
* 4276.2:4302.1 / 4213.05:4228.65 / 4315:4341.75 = -0.6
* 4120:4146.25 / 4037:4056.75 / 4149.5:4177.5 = -0.1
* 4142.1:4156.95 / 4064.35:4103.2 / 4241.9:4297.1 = -0.6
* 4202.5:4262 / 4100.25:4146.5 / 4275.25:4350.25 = -2.0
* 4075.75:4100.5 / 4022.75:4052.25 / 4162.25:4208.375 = 0.7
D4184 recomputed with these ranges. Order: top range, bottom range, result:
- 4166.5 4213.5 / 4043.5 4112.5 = 1.09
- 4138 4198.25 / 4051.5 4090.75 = 1.05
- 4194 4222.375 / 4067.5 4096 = 1.06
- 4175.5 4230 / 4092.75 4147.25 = 1.06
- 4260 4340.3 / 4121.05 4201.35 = 1.01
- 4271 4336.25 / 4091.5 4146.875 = 1.08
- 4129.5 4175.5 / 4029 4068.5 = 1.06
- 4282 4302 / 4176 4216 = 0.99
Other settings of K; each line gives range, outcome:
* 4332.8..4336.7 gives 0.822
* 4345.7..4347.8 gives 0.842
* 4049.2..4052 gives 0.91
